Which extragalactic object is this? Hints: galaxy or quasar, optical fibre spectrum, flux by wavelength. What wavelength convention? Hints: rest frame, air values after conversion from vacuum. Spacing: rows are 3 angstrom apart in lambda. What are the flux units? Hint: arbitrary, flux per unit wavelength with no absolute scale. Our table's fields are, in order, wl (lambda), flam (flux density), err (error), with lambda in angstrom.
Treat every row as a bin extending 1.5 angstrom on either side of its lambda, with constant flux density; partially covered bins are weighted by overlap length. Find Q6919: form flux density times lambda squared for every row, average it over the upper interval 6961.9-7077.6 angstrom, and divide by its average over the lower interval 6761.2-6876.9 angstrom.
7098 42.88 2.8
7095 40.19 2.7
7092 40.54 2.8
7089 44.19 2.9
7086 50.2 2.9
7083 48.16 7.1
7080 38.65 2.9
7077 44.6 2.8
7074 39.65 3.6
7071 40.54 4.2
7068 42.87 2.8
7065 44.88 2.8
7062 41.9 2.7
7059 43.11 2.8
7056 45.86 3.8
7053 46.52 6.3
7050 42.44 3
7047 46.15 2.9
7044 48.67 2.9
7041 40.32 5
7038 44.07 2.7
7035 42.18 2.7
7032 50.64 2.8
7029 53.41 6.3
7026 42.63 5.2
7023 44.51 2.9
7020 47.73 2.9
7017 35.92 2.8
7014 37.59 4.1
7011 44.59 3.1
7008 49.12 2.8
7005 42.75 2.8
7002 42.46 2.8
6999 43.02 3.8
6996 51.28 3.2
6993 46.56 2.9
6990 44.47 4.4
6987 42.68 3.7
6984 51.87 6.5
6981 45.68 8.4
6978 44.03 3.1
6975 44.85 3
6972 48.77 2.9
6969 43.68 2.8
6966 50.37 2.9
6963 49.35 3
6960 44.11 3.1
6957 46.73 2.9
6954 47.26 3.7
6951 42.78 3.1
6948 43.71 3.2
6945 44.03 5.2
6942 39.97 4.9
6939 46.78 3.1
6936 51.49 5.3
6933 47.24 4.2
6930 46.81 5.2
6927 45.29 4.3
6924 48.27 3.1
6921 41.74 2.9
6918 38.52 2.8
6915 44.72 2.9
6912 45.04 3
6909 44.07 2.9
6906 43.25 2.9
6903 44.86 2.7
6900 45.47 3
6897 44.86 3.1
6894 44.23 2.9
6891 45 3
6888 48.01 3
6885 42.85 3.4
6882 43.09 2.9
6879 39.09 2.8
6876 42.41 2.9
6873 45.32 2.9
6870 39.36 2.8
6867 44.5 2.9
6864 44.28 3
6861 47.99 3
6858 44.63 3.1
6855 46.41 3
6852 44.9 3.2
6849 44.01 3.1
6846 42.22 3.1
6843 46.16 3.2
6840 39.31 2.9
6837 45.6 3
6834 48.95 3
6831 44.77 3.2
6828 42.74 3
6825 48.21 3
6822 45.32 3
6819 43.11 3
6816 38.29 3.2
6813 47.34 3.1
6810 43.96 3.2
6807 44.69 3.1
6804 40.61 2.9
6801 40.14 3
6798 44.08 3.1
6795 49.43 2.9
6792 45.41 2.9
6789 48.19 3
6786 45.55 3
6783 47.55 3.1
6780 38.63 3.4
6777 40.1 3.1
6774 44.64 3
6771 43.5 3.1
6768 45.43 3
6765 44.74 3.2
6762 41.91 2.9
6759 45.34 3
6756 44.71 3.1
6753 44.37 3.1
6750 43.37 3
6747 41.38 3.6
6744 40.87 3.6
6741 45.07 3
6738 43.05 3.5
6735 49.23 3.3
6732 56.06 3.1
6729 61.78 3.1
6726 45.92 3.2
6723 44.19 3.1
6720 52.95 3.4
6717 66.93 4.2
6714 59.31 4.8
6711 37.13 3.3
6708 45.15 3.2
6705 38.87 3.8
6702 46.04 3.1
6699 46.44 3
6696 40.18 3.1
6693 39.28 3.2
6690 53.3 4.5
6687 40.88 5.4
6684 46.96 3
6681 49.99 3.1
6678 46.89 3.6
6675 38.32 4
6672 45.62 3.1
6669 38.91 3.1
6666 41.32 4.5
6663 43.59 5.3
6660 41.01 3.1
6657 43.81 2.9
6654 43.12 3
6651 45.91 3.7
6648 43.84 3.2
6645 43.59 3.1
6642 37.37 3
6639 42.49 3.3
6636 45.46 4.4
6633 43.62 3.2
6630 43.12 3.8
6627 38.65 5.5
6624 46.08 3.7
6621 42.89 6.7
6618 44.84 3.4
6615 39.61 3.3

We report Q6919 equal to 1.1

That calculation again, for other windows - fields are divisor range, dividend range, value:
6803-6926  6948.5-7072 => 1.07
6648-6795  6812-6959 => 1.03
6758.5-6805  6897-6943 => 1.06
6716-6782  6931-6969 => 1.05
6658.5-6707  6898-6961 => 1.11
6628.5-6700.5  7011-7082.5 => 1.12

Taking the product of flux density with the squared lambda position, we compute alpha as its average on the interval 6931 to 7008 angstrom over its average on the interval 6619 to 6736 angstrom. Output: 1.10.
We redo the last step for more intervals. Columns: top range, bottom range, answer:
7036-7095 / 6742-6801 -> 1.08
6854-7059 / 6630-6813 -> 1.07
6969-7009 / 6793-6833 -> 1.09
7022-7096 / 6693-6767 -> 1.04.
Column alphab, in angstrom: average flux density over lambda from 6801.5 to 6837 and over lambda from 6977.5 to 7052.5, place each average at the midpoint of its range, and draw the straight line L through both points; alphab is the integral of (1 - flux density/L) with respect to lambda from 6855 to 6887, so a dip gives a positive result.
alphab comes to 0.66 angstrom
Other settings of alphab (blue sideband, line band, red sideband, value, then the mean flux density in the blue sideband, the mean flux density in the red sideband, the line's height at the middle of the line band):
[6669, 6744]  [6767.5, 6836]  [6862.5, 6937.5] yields 2.14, 47.2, 44.4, 45.8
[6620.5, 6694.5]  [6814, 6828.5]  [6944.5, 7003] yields 0.33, 43.4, 45.9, 44.7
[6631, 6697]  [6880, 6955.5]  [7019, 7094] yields -1.01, 43.5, 44.5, 44.1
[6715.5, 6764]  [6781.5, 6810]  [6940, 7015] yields 1.38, 47.9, 45.3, 47.3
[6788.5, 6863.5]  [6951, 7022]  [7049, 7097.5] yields -2.50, 44.6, 43.4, 43.8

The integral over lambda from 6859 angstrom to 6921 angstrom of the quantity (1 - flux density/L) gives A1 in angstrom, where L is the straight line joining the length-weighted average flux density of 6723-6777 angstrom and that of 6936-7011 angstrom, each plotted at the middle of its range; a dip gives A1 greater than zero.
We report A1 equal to 2.7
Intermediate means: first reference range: 45.8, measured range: 43.8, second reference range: 45.8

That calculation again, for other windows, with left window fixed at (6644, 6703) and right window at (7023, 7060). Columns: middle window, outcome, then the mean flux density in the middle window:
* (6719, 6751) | -2.47 angstrom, 47.6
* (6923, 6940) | -0.99 angstrom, 47.7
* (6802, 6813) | 0.24 angstrom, 43.5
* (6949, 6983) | -0.77 angstrom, 46.2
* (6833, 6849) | 0.14 angstrom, 44.3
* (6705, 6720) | -2.31 angstrom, 50.9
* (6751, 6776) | 0.05 angstrom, 44.2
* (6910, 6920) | 0.49 angstrom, 42.8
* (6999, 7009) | 0.23 angstrom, 44.3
